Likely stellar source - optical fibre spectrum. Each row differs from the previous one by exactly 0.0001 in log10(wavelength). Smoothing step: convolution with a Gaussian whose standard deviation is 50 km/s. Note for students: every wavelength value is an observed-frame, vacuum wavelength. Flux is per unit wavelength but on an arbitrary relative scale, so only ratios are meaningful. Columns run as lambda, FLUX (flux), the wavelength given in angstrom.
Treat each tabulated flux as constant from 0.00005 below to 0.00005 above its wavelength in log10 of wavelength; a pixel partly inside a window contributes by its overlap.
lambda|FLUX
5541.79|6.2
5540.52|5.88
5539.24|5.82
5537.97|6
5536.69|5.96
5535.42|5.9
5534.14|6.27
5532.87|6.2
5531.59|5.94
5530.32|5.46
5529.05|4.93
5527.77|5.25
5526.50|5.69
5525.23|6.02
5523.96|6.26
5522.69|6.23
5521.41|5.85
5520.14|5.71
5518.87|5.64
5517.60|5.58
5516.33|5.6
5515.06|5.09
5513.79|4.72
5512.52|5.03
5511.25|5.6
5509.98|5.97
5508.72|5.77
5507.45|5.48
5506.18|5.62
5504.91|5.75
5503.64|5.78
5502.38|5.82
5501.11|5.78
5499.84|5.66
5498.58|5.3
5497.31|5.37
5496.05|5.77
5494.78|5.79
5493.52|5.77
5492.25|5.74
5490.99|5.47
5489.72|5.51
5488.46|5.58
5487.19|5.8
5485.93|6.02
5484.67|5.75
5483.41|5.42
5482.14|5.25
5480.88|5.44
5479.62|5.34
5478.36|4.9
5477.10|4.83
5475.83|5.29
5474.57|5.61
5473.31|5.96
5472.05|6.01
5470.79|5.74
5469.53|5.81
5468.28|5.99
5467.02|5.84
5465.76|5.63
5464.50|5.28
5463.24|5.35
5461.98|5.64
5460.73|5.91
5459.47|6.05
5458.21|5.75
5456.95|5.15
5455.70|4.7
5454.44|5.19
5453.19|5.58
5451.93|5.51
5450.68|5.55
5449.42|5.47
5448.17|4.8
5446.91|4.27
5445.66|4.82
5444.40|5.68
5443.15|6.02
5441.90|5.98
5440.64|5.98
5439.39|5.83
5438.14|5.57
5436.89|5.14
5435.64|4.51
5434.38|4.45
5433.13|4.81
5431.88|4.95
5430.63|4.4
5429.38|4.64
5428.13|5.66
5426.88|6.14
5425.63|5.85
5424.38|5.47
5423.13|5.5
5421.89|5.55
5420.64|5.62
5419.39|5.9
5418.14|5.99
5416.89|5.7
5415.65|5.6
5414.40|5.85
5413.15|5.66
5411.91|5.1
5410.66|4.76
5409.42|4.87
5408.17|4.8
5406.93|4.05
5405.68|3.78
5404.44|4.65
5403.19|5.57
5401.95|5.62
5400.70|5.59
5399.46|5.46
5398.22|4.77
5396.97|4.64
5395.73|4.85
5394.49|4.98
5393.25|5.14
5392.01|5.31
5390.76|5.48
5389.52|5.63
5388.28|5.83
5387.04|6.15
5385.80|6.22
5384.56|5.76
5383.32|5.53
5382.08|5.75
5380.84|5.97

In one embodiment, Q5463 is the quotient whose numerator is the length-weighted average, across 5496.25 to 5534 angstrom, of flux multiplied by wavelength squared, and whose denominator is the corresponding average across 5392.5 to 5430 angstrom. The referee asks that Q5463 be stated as 1.11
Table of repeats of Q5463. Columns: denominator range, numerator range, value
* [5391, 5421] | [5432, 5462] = 1.05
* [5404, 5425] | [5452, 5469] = 1.08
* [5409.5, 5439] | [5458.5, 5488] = 1.07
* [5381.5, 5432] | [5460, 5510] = 1.08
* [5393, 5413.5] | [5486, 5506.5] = 1.19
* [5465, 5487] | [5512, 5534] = 1.02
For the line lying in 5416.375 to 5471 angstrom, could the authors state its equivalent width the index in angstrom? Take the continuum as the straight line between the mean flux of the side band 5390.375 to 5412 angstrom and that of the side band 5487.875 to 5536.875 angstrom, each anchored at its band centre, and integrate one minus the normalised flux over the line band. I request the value -2.2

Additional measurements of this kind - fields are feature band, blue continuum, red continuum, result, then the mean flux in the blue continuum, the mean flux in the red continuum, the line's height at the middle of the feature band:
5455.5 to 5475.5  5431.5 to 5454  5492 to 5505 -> -0.82 angstrom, 5.28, 5.68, 5.44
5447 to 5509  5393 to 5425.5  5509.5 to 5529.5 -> -1.22 angstrom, 5.22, 5.57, 5.44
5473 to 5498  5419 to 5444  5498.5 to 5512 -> 0.41 angstrom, 5.4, 5.7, 5.62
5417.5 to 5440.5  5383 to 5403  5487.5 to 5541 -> 0.68 angstrom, 5.44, 5.68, 5.51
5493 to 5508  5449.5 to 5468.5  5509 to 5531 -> -0.27 angstrom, 5.53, 5.57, 5.56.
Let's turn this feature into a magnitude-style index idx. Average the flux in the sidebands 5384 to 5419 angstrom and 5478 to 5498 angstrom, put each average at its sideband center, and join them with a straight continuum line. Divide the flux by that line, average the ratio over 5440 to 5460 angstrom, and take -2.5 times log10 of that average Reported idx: 0.008 mag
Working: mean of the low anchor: 5.28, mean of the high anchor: 5.57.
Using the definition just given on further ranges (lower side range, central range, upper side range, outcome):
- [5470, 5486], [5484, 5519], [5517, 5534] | 0.00 mag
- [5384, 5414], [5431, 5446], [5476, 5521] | 0.01 mag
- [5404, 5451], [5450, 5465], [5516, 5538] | -0.01 mag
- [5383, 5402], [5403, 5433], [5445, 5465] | 0.03 mag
